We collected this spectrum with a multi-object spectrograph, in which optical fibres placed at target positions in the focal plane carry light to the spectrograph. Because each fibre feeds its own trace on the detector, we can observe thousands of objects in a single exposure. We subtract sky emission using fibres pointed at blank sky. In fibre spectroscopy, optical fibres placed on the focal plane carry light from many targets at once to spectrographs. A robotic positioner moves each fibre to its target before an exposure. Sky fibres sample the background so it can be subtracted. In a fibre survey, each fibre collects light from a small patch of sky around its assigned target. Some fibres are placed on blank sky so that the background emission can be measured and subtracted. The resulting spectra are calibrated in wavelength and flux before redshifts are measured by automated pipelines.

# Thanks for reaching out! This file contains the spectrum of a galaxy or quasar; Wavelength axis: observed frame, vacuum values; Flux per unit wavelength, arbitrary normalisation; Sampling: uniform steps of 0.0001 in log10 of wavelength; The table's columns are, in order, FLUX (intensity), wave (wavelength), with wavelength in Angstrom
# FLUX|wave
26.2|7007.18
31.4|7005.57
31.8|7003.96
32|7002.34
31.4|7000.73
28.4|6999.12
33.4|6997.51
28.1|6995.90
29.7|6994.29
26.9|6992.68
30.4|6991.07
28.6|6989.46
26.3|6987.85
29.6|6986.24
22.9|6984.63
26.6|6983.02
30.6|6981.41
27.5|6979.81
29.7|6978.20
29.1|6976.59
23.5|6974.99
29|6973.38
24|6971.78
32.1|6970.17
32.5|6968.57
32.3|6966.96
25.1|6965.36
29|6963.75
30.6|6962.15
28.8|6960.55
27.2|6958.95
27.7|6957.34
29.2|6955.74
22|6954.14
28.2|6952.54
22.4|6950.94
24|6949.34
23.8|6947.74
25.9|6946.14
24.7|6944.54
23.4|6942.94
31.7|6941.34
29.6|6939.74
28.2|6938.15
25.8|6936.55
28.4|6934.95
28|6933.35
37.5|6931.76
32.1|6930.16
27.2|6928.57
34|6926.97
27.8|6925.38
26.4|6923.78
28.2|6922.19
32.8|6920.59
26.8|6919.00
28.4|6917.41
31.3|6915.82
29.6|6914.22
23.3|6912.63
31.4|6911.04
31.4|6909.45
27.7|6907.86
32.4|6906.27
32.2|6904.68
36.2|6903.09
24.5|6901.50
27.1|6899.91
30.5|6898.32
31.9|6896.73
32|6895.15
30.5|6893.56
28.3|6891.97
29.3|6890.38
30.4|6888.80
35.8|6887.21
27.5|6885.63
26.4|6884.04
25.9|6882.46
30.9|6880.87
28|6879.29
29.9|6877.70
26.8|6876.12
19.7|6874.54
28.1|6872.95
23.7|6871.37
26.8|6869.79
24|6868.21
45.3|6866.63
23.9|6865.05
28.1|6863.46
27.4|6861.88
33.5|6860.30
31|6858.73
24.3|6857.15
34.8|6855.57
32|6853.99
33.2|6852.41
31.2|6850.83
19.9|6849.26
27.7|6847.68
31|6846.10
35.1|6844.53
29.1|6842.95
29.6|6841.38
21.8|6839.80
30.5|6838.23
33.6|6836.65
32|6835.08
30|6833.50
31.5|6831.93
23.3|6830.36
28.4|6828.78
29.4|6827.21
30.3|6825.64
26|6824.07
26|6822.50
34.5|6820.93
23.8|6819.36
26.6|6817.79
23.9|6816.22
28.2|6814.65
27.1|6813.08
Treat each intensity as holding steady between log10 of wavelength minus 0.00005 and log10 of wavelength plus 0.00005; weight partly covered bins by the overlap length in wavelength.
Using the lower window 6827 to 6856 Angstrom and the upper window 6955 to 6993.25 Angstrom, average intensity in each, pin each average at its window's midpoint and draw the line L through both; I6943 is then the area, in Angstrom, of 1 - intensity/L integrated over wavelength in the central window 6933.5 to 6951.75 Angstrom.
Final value 1.5 Angstrom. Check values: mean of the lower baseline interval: 29.6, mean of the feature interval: 26.2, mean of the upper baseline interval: 28.3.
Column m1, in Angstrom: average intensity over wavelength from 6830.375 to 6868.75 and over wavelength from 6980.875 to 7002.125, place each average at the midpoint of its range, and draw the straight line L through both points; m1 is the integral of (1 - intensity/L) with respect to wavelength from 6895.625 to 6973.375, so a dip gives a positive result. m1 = 1.5 Angstrom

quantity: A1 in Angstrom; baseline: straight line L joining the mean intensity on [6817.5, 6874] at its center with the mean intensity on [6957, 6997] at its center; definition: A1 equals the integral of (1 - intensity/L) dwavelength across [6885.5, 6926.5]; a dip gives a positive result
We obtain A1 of -1.5 Angstrom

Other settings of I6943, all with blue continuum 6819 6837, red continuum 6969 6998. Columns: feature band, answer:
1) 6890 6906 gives -0.92 Angstrom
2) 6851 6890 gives -0.32 Angstrom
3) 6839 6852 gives 0.30 Angstrom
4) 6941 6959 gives 1.75 Angstrom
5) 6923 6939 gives -0.58 Angstrom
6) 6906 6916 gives -0.25 Angstrom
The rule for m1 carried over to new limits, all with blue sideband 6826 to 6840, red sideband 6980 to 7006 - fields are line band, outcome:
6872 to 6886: 1.09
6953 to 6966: 0.76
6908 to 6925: 0.20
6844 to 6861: -0.57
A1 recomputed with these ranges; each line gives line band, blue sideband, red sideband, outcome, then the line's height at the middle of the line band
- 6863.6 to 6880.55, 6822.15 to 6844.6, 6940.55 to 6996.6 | 0.5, 28.6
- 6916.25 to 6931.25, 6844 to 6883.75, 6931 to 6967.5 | -0.9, 27.9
